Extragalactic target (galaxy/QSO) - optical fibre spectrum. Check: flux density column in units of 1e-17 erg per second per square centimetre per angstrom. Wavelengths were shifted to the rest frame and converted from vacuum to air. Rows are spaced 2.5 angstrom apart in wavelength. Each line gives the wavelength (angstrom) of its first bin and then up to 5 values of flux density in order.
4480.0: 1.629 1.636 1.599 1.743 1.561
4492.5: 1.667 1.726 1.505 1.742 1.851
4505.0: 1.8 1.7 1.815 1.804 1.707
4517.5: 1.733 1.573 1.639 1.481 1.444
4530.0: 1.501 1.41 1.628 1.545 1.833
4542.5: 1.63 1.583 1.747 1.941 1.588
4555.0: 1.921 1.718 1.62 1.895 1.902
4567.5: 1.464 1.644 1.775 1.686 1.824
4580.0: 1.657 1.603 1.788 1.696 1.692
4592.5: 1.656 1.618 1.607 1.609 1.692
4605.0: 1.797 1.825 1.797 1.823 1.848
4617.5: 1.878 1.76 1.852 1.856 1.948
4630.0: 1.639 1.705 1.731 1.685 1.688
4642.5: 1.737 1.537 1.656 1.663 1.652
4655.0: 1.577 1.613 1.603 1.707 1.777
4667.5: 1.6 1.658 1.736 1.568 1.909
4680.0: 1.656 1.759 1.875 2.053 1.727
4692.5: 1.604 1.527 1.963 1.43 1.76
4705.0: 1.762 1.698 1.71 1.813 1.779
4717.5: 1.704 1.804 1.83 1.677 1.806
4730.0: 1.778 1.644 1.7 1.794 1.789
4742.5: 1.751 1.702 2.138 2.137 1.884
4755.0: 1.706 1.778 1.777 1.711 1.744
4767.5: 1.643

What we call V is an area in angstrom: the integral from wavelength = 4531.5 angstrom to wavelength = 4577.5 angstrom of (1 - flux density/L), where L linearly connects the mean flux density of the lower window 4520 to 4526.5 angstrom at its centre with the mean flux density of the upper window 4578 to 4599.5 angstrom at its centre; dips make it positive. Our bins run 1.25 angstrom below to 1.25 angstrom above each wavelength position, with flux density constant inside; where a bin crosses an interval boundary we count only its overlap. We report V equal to -2.6 angstrom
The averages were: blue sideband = 1.56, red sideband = 1.67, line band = 1.7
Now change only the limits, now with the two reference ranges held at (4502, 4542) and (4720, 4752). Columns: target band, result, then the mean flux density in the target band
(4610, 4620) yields -0.64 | 1.83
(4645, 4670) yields 1.55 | 1.64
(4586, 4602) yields 0.51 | 1.65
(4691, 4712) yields 1.18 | 1.69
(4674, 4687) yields -0.02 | 1.77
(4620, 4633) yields -0.54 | 1.8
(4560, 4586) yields -0.45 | 1.72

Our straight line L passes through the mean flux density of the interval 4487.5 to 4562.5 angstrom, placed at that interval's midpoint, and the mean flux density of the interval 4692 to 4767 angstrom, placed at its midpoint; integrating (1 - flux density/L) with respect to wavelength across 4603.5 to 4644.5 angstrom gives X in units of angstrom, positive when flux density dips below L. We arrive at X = -1.5 angstrom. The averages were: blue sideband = 1.67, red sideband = 1.76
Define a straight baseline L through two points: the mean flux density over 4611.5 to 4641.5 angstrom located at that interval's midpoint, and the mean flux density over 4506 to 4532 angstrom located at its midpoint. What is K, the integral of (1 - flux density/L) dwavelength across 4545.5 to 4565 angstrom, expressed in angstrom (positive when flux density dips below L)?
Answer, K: -1.1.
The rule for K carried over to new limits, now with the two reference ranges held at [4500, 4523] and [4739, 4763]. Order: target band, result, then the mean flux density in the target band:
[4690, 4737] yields 2.65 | 1.72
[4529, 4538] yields 1.18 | 1.52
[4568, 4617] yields 1.59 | 1.72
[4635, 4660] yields 2.08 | 1.65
